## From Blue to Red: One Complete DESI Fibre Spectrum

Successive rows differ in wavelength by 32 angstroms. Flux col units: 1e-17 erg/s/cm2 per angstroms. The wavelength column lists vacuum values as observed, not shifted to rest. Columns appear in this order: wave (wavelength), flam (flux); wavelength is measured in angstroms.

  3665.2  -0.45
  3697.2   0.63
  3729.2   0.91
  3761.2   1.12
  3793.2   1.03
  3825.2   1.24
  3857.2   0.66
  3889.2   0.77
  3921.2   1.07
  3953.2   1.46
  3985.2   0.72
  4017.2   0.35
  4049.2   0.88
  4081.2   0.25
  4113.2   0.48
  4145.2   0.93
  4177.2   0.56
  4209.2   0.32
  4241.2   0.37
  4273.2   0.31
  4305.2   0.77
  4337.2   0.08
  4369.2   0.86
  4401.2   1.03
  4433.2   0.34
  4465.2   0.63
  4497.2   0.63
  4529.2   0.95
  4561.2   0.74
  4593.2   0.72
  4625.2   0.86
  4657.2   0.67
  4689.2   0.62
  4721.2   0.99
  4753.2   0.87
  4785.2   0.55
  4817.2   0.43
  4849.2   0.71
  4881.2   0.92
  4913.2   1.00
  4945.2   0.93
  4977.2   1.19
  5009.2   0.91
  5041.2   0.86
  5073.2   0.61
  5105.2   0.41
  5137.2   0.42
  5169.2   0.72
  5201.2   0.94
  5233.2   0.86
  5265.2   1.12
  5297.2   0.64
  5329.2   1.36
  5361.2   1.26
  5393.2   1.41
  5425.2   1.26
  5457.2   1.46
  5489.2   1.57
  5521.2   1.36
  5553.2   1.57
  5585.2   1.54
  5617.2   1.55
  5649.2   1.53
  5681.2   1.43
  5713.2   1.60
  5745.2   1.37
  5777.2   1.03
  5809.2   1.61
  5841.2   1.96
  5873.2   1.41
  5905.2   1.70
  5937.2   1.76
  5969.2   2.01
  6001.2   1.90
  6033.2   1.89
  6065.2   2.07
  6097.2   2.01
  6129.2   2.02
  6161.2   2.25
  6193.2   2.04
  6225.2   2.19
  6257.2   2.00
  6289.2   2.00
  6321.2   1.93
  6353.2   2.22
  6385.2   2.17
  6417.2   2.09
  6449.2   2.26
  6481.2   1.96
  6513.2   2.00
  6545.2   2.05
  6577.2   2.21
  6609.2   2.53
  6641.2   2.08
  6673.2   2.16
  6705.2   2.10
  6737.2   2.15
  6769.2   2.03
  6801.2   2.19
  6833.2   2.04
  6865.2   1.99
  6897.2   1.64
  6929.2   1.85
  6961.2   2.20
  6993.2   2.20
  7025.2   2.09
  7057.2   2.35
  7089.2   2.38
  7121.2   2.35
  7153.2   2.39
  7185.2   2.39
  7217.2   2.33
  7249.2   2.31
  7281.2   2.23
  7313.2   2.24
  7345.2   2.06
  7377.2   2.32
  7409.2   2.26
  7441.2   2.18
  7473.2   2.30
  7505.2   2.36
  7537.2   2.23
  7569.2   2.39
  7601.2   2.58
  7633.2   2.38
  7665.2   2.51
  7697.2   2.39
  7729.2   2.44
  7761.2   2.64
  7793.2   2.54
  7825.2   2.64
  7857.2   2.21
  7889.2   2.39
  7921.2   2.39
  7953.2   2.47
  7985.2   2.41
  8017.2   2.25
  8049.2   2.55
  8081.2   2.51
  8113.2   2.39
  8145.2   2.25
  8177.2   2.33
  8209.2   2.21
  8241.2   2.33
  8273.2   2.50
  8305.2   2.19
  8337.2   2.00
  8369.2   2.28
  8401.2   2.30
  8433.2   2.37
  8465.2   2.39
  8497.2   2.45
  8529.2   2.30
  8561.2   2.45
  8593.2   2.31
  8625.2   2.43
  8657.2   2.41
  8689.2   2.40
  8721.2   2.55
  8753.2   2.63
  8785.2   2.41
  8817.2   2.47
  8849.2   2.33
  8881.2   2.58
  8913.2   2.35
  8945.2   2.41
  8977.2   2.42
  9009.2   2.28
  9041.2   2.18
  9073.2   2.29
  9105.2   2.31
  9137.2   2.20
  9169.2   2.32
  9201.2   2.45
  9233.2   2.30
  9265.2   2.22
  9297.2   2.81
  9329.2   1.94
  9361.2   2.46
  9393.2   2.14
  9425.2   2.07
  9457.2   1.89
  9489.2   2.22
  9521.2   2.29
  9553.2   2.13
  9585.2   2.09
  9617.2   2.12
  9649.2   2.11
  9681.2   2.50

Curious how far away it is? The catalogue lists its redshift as 0.333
